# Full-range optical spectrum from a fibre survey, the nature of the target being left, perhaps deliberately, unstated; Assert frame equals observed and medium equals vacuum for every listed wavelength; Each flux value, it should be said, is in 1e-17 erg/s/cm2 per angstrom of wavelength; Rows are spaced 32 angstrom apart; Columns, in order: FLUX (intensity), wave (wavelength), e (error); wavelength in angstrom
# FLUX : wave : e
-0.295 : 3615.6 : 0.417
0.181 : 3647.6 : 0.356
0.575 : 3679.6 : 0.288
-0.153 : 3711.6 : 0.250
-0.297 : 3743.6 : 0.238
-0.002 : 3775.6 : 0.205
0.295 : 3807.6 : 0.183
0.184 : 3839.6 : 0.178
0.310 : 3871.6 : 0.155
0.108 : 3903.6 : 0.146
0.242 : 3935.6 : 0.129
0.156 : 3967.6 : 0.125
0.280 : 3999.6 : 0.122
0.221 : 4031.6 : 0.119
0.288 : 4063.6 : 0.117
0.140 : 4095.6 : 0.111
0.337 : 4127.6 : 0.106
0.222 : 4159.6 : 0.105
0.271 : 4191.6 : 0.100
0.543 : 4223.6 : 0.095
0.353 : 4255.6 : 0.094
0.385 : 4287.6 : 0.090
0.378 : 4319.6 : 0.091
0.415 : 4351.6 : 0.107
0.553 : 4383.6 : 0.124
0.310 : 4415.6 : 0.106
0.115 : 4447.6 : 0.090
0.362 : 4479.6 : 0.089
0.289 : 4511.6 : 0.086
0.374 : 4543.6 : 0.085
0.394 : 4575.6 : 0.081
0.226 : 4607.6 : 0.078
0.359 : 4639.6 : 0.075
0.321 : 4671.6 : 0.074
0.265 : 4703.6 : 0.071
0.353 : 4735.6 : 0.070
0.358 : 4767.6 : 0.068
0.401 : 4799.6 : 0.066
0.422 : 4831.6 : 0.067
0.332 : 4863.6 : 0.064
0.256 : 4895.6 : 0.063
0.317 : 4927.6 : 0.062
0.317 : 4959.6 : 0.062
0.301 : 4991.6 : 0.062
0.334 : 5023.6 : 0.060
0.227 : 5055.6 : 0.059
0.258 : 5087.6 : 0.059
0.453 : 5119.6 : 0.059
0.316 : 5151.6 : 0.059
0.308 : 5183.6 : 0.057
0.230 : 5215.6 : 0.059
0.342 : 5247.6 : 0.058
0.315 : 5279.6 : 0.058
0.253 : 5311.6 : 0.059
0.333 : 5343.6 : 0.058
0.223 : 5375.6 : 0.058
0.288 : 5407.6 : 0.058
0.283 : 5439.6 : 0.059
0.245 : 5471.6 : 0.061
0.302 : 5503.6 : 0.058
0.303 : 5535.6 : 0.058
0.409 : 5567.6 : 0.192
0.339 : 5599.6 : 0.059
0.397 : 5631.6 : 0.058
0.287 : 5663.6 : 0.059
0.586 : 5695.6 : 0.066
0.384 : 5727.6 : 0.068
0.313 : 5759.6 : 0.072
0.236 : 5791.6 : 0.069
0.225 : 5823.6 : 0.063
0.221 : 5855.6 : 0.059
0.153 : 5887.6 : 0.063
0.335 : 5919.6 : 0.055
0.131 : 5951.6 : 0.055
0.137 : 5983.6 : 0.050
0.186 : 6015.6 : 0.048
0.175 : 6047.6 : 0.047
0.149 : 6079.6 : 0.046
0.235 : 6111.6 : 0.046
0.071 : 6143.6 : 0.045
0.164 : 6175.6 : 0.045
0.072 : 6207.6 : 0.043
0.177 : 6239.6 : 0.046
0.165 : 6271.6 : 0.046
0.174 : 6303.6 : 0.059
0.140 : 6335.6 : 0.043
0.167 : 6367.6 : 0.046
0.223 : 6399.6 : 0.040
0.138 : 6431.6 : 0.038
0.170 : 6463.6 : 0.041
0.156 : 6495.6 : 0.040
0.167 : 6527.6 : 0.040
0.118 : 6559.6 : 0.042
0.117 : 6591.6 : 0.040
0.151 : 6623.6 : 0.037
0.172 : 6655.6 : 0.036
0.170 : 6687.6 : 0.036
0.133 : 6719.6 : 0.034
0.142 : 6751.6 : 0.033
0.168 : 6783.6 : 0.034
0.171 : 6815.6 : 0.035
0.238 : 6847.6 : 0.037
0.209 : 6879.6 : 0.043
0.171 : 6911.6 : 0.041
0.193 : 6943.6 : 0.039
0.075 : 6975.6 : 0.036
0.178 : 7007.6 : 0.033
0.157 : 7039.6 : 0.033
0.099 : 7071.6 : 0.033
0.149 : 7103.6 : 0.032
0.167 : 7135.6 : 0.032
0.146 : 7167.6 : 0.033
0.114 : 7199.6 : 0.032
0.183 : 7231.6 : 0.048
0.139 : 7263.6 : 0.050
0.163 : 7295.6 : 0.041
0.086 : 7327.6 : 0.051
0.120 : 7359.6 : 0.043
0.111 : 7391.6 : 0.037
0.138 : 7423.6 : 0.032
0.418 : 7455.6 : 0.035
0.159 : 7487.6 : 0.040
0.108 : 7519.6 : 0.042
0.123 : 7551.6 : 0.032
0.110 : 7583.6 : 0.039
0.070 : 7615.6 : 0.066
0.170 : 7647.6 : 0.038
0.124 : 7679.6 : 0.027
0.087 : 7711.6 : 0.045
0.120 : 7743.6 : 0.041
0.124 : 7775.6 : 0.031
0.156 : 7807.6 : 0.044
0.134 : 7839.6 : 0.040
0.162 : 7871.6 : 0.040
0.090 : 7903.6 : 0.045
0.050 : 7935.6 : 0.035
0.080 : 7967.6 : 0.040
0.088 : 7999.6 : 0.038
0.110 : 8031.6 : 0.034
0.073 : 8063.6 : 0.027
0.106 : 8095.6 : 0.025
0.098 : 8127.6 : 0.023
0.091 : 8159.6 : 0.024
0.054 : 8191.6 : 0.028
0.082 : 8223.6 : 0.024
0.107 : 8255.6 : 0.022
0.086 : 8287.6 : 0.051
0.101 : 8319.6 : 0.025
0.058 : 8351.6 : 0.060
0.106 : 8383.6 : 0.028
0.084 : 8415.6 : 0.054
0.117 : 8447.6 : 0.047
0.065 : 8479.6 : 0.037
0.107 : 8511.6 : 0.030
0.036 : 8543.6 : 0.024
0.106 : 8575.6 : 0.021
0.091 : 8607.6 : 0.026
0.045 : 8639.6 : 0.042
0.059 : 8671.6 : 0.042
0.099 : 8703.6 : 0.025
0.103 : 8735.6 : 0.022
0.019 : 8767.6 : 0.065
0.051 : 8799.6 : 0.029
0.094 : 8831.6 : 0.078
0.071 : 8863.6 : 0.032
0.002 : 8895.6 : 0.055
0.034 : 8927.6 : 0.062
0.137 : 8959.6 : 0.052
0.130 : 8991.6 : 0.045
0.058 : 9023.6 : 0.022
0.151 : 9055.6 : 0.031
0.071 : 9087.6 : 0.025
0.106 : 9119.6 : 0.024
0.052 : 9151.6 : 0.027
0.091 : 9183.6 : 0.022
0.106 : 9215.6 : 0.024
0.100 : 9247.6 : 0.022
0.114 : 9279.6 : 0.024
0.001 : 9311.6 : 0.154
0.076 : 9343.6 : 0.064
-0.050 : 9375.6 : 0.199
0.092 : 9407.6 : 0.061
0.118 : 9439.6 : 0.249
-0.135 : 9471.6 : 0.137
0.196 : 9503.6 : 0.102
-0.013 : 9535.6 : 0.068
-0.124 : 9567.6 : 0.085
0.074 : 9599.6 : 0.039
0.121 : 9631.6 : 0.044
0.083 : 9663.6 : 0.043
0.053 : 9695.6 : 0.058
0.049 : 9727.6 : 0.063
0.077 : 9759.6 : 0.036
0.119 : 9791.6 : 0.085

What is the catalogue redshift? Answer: 0.136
